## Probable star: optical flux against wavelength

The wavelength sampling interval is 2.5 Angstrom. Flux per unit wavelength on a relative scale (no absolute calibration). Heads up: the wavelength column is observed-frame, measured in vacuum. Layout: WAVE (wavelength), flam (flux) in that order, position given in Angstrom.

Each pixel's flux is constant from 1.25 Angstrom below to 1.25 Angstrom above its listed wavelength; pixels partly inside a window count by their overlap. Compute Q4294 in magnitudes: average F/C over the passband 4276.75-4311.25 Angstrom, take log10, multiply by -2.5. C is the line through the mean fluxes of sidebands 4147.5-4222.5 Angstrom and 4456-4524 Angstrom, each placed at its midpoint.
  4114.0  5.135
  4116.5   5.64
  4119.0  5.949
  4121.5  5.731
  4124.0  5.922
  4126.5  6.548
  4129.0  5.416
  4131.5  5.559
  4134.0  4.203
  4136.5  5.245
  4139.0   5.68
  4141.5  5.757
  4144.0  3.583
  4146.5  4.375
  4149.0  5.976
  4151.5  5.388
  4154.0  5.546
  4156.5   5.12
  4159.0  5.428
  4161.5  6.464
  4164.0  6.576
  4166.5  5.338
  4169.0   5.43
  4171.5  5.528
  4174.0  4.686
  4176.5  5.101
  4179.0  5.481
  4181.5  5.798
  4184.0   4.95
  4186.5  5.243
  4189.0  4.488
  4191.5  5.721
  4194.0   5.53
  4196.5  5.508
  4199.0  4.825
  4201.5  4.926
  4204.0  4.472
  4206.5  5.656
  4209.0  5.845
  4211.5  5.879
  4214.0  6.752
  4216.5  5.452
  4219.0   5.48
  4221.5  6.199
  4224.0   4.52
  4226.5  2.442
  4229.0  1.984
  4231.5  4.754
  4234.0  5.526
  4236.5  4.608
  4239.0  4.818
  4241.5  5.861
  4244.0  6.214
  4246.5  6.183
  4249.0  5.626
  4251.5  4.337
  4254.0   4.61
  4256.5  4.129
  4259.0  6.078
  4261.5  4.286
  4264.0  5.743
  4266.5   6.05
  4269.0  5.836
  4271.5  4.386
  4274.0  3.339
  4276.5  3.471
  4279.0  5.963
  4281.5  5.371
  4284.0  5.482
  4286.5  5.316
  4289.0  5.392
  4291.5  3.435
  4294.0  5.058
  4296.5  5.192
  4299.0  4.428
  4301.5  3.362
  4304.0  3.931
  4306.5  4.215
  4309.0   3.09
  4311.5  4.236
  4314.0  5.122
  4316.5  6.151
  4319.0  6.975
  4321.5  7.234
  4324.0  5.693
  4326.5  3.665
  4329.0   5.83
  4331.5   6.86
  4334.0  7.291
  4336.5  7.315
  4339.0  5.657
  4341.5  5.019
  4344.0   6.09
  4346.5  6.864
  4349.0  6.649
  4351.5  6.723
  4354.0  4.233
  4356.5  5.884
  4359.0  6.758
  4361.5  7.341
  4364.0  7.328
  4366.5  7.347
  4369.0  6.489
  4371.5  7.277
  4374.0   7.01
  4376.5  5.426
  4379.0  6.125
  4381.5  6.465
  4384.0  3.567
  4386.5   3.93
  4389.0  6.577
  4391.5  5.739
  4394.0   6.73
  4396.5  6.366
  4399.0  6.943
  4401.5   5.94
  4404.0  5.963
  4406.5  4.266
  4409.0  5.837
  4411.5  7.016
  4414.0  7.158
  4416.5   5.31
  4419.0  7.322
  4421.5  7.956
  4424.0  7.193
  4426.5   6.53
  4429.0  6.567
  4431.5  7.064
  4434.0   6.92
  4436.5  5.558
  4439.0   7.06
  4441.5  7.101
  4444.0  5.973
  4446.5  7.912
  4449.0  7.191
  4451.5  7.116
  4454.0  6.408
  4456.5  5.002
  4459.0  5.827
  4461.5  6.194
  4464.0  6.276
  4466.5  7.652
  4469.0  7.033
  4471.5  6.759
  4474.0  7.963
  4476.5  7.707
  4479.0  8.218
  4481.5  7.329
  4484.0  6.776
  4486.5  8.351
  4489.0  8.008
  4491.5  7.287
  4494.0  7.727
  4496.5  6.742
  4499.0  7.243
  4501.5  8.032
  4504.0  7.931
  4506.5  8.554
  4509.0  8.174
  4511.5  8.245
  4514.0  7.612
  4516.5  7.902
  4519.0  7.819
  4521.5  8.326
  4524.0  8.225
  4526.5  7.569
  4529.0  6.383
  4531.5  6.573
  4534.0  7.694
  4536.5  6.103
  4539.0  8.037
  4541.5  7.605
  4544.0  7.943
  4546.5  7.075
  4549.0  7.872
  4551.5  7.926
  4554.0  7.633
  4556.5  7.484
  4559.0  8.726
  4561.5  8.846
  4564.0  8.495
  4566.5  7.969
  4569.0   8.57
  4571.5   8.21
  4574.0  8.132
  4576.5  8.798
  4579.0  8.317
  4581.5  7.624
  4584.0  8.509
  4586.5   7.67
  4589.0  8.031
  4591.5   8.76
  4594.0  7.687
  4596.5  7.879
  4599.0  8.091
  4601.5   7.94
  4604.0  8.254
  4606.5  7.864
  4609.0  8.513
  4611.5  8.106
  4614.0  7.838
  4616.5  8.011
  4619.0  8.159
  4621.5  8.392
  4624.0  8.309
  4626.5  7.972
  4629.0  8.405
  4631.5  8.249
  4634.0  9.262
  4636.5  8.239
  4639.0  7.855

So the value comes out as 0.32 mag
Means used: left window 5.49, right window 7.47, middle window 4.59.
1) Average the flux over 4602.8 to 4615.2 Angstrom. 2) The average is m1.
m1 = 8.12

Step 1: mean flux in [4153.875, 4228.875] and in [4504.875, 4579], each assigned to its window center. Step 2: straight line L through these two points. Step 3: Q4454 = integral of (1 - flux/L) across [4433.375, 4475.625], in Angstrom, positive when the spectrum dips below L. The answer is 3.1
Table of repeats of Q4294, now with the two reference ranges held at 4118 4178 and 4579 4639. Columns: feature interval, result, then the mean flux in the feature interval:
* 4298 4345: 0.20 mag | 5.38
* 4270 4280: 0.40 mag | 4.29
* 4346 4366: 0.03 mag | 6.49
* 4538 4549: 0.01 mag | 7.68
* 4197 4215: 0.06 mag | 5.46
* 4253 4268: 0.18 mag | 5.17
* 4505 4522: -0.07 mag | 8.08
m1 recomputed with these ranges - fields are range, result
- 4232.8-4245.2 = 5.4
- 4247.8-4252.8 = 4.97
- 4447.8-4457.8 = 6.42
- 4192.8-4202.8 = 5.19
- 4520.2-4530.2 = 7.63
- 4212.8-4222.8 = 5.96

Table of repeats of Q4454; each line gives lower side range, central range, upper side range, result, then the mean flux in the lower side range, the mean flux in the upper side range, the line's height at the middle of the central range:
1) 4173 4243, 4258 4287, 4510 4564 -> 2.6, 5.09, 7.72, 5.61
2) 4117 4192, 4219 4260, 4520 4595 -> 7.3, 5.41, 7.89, 5.93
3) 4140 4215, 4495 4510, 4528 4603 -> -0.6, 5.38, 7.89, 7.48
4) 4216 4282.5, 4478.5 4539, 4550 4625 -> -1.8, 4.93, 8.16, 7.41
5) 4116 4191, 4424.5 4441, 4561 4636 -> 1.2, 5.41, 8.22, 7.17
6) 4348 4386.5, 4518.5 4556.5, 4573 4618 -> 0.6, 6.23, 8.11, 7.63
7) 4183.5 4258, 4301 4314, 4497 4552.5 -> 4.3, 5.09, 7.66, 5.82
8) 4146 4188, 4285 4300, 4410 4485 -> 3.1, 5.45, 6.87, 6.08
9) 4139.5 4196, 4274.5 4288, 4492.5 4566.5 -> 2.4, 5.35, 7.74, 6.1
